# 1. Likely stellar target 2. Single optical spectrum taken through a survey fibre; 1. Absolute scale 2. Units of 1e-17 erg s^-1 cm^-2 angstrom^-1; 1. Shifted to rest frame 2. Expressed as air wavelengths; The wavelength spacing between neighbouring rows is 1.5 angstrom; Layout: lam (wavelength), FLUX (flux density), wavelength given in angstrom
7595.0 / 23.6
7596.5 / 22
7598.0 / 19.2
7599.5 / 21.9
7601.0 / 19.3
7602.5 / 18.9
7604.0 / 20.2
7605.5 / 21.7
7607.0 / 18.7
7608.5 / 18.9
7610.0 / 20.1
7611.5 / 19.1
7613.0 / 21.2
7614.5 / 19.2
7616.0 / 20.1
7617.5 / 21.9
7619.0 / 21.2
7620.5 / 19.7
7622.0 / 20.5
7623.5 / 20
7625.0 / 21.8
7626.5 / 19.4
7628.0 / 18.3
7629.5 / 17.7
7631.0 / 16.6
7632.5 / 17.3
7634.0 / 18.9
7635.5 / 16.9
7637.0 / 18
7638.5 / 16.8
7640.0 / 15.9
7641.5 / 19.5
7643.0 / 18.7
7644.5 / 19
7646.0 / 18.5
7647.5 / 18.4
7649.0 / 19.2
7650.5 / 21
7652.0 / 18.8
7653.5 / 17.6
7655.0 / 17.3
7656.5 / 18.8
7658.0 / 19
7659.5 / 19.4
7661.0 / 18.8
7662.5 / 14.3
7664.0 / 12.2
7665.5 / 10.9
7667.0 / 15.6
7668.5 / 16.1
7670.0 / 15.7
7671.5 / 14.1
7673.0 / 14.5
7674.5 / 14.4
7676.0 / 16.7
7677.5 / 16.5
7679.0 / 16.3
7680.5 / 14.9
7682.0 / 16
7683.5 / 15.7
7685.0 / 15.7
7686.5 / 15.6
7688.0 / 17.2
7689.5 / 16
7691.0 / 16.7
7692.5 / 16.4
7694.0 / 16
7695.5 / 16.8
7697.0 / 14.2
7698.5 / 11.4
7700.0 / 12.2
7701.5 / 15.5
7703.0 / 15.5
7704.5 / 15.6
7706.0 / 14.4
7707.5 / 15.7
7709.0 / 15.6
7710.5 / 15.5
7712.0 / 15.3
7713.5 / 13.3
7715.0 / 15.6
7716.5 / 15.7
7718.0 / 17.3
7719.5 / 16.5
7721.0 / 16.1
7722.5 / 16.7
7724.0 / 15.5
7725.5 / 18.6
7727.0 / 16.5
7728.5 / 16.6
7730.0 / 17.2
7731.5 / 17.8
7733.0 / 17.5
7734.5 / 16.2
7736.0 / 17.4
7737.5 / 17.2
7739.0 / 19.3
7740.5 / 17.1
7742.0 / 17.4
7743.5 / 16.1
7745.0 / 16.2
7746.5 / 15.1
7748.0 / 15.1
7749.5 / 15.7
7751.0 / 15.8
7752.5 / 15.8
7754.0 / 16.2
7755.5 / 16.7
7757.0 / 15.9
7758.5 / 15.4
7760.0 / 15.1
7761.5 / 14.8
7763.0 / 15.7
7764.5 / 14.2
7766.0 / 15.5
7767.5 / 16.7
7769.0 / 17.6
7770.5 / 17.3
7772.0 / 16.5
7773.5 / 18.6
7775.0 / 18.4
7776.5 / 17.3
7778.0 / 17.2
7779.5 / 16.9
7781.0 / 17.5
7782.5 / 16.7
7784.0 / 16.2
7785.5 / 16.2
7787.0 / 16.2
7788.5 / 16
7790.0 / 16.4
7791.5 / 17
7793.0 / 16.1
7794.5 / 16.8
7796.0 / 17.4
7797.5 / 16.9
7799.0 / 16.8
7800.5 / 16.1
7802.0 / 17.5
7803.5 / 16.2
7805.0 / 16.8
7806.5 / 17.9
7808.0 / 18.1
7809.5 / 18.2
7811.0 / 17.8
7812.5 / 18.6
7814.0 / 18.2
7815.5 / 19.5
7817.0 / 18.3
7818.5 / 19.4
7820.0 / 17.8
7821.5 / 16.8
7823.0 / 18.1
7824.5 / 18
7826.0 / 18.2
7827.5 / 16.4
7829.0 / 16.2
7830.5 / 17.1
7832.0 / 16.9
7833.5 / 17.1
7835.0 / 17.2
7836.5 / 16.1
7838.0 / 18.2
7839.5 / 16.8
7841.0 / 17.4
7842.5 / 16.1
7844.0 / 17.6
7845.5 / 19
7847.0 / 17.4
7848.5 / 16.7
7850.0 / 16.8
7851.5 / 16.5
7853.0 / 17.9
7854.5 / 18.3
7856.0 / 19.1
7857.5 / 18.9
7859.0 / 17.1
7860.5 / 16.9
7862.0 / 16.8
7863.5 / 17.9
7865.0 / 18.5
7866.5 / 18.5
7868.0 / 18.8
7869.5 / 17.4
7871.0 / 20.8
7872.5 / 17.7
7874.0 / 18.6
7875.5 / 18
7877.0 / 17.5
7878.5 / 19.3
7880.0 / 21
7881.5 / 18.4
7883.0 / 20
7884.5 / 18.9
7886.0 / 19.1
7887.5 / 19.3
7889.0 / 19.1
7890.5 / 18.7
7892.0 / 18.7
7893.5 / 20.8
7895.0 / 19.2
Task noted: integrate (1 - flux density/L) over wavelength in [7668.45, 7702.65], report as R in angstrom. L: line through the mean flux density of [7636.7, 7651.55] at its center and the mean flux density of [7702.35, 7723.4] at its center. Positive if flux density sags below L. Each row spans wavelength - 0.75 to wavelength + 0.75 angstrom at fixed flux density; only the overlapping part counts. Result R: 2.80 angstrom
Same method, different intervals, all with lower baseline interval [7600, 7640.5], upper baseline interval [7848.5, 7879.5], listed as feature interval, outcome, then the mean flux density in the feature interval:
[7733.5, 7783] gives 5.5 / 16.5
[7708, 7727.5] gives 2.9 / 16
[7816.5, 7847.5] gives 1.3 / 17.4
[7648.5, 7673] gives 3.0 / 16.7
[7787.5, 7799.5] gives 1.1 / 16.7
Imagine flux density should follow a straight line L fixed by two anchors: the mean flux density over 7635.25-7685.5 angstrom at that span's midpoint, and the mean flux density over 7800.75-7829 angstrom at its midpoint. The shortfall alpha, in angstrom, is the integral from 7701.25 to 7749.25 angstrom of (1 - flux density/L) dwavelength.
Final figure 2.6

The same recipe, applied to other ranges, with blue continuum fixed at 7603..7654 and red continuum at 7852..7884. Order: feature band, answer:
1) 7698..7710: 2.8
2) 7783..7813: 2.7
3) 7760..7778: 2.1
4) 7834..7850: 1.1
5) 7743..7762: 3.1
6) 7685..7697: 1.7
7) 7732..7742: 0.7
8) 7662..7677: 3.6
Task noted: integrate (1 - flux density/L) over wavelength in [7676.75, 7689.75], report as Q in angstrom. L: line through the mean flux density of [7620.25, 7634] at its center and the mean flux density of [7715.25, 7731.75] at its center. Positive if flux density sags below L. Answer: 1.2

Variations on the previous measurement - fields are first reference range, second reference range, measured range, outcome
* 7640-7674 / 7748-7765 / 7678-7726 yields 2.4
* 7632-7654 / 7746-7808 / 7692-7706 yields 2.2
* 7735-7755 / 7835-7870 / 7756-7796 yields 0.8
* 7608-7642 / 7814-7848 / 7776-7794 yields 1.3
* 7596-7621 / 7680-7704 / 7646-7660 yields -0.9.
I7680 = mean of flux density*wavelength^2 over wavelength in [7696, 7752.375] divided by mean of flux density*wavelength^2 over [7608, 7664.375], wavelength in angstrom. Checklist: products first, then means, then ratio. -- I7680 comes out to 0.9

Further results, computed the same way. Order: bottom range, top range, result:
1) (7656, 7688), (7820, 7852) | 1.14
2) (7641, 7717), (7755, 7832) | 1.09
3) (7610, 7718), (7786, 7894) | 1.10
